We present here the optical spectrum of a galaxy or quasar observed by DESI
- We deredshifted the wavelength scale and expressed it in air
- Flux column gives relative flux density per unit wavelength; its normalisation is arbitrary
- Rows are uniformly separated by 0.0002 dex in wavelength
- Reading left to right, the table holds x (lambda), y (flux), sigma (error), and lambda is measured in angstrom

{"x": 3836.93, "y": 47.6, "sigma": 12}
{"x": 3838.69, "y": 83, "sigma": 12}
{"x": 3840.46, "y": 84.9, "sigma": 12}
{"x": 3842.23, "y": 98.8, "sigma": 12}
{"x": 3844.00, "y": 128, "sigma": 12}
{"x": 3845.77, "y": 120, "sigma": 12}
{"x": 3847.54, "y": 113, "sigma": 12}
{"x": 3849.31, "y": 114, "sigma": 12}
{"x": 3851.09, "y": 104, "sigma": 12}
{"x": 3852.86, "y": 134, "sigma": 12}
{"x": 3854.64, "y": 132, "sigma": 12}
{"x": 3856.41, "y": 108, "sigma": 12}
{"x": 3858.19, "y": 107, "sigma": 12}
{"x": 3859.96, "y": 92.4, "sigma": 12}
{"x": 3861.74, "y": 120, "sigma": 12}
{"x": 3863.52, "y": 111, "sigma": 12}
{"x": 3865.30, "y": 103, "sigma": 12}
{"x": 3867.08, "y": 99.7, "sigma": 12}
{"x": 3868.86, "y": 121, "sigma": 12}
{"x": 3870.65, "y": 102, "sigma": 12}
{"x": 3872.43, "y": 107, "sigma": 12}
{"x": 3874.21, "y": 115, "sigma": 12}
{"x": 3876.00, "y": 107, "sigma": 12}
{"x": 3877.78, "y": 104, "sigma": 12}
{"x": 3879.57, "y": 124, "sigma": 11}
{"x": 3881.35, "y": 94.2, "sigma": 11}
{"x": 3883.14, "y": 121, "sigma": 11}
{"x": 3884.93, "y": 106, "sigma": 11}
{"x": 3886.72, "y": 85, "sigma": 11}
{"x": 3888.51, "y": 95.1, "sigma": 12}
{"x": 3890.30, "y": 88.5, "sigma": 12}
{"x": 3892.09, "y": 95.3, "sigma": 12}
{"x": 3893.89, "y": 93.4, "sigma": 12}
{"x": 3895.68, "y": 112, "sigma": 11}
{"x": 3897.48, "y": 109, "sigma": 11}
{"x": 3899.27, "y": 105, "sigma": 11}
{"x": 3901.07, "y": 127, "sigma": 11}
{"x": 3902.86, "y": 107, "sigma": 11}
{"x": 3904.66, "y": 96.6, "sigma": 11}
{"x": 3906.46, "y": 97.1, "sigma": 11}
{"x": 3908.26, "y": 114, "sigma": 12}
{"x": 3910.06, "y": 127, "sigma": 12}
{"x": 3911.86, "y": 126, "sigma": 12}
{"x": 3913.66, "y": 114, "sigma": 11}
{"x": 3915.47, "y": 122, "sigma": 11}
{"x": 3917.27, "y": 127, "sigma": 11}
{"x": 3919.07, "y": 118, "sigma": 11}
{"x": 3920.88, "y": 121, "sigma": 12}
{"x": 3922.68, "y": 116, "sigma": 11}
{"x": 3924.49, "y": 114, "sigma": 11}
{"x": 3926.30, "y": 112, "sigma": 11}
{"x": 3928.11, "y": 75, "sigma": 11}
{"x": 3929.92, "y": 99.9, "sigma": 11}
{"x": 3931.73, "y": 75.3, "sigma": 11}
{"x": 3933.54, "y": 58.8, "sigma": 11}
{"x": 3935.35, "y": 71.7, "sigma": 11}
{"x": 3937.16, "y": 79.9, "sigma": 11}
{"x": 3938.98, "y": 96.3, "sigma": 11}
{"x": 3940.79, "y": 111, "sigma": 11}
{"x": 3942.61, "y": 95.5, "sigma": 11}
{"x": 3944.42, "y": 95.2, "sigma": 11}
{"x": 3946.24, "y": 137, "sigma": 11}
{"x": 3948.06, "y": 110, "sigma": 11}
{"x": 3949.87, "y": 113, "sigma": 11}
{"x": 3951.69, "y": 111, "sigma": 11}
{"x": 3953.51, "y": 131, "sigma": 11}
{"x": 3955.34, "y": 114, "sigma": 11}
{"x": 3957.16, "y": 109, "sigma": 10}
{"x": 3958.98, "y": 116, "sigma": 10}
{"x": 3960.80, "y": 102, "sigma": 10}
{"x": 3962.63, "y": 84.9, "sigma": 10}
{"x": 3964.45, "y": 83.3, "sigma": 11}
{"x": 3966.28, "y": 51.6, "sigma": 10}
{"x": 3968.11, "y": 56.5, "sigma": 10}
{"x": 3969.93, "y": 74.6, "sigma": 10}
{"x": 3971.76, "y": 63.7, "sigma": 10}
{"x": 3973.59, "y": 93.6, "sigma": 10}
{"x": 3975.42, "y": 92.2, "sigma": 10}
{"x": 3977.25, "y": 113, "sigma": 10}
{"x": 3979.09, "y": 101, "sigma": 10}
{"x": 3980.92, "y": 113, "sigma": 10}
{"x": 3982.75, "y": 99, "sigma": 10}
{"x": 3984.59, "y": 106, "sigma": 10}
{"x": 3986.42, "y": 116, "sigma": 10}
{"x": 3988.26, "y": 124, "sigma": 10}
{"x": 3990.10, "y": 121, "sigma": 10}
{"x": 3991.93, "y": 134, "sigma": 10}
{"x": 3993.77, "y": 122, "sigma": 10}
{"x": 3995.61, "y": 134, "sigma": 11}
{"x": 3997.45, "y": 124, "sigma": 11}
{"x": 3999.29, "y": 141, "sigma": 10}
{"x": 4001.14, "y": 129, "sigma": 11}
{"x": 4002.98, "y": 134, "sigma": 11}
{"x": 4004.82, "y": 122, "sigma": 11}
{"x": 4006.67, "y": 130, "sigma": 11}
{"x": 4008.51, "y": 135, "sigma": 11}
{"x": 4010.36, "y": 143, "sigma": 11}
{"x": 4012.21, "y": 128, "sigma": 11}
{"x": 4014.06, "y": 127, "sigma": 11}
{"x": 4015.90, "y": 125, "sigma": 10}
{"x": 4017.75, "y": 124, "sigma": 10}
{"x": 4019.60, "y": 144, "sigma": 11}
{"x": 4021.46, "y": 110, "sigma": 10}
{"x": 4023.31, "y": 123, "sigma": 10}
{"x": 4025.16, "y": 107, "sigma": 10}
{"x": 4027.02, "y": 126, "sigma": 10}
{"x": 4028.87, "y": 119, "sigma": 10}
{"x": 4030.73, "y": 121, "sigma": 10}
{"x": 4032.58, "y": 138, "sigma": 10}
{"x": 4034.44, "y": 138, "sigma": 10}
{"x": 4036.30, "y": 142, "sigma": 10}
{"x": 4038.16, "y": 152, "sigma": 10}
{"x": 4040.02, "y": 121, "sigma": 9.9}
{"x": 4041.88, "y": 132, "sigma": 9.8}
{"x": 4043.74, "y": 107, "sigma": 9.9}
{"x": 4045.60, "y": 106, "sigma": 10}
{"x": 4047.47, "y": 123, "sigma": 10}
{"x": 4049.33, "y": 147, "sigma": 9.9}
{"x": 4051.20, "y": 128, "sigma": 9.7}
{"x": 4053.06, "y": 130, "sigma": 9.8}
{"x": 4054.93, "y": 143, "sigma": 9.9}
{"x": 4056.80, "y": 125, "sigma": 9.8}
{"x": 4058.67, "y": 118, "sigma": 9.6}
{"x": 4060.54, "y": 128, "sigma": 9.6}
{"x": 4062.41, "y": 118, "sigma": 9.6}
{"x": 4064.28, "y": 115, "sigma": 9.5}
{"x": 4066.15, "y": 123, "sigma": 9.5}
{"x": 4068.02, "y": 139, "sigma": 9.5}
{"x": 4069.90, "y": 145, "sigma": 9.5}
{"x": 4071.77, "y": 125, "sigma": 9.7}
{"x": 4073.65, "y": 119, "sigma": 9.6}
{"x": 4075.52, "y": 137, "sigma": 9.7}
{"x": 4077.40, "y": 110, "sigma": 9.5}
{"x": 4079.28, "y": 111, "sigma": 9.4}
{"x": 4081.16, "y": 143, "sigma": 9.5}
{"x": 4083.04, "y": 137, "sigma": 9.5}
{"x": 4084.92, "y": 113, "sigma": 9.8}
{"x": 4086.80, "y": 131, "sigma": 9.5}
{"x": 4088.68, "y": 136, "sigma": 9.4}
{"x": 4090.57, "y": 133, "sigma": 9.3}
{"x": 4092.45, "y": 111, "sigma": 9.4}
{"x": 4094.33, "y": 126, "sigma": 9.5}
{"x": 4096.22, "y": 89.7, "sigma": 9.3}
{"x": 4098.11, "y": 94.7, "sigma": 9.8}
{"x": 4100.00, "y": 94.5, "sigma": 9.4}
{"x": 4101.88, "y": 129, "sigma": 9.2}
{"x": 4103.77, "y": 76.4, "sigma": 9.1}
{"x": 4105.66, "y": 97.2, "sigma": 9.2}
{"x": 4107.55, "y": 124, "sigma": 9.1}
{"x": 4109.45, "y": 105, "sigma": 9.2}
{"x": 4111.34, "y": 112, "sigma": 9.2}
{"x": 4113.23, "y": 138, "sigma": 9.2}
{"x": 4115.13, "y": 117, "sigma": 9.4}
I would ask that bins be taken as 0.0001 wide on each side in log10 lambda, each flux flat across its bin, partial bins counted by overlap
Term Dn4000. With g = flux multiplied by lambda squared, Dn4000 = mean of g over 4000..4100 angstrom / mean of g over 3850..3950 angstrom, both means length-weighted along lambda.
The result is 1.28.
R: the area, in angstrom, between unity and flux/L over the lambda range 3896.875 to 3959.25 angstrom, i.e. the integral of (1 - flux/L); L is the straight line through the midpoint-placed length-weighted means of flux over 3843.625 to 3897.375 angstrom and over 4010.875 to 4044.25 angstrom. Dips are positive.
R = 4.4 angstrom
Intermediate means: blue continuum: 108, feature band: 107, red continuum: 127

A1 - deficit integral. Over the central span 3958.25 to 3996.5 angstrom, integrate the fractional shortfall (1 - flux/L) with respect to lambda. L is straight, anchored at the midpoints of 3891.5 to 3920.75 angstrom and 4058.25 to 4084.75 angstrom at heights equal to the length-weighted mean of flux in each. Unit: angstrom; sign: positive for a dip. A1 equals 5.9 angstrom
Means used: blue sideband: 112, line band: 100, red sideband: 126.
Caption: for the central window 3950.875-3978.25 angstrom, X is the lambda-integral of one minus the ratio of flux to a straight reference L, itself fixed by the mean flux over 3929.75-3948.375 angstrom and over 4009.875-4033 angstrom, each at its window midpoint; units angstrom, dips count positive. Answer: 2.5 angstrom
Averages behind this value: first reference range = 92.9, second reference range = 125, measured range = 93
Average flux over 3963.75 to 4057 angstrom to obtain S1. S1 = 119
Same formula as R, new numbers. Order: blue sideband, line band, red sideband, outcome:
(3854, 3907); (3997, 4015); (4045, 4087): -1.7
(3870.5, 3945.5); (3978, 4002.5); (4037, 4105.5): -1.6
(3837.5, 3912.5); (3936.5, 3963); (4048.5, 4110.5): 1.1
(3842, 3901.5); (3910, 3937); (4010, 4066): 2.4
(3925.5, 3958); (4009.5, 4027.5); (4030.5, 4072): -0.8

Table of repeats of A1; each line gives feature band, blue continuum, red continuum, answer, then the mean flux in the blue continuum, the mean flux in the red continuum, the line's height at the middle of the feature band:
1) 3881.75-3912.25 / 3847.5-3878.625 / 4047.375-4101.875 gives 1.9 angstrom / 111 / 124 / 113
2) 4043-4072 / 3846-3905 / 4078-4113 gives -3.2 angstrom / 108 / 115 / 114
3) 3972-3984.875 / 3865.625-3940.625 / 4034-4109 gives 1.4 angstrom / 104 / 123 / 113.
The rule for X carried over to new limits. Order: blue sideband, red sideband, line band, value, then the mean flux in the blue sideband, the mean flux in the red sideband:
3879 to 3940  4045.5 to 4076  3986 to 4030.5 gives -2.7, 104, 128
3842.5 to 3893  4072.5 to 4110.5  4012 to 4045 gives -3.7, 109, 116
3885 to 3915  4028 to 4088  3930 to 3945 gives 3.4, 106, 128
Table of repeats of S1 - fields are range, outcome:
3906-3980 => 101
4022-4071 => 127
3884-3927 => 110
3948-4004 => 107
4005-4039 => 129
